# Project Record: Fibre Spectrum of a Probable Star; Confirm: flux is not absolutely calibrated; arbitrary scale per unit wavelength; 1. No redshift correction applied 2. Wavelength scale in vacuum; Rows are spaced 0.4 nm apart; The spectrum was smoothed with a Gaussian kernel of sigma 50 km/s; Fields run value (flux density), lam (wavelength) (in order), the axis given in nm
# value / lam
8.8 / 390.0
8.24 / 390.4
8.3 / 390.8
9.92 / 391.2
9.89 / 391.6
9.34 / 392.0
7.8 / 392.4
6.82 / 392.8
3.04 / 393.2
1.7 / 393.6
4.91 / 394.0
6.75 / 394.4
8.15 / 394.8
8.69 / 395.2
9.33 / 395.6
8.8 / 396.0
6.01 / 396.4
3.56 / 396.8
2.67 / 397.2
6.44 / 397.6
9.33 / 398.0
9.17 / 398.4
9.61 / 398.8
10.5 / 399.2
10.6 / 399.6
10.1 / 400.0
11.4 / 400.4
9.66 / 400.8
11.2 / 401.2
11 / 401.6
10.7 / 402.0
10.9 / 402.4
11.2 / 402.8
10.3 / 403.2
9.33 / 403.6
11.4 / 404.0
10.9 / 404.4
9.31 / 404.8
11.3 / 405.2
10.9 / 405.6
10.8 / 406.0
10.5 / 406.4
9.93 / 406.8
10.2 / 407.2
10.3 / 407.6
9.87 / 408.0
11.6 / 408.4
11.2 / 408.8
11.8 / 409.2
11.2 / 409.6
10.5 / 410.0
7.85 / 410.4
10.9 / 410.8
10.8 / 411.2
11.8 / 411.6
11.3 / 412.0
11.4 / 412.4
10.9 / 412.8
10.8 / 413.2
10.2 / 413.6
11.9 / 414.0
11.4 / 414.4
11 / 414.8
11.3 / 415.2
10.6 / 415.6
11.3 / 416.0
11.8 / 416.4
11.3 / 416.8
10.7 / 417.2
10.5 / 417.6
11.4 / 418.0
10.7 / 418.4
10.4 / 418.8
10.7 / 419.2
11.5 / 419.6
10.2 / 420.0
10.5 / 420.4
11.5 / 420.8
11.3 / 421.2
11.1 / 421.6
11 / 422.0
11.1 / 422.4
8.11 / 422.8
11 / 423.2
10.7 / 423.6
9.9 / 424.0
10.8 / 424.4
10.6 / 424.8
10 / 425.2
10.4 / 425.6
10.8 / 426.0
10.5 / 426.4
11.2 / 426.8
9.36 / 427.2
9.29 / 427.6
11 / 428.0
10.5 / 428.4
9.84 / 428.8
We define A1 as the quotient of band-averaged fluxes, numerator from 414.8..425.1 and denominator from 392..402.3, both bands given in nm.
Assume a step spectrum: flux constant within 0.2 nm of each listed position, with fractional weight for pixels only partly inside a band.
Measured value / 1.35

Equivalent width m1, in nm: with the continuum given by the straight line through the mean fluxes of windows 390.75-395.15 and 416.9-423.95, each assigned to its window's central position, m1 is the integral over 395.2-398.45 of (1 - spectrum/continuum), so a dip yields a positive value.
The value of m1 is 0.251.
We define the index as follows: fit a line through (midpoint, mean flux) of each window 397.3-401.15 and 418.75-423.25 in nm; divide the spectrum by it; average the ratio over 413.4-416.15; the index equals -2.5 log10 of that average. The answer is -0.07 mag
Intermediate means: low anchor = 9.52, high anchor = 10.7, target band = 11.1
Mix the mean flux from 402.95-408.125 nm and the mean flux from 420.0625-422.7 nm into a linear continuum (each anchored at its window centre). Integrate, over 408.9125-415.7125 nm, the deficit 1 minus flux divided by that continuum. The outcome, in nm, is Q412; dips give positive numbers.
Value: -0.19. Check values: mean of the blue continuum 10.4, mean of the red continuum 10.9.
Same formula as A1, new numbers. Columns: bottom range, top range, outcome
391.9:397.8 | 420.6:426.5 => 1.70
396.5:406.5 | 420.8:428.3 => 1.08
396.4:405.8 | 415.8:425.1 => 1.13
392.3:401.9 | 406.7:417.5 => 1.39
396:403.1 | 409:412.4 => 1.19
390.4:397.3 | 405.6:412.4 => 1.55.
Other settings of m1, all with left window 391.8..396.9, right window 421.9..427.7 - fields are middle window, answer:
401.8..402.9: -0.48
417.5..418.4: -0.14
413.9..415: -0.28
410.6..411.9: -0.38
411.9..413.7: -0.43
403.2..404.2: -0.34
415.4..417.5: -0.41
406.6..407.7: -0.27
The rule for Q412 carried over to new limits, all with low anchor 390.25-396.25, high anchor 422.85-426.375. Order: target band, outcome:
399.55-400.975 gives -0.41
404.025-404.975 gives -0.21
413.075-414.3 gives -0.21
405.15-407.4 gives -0.49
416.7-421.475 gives -0.48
